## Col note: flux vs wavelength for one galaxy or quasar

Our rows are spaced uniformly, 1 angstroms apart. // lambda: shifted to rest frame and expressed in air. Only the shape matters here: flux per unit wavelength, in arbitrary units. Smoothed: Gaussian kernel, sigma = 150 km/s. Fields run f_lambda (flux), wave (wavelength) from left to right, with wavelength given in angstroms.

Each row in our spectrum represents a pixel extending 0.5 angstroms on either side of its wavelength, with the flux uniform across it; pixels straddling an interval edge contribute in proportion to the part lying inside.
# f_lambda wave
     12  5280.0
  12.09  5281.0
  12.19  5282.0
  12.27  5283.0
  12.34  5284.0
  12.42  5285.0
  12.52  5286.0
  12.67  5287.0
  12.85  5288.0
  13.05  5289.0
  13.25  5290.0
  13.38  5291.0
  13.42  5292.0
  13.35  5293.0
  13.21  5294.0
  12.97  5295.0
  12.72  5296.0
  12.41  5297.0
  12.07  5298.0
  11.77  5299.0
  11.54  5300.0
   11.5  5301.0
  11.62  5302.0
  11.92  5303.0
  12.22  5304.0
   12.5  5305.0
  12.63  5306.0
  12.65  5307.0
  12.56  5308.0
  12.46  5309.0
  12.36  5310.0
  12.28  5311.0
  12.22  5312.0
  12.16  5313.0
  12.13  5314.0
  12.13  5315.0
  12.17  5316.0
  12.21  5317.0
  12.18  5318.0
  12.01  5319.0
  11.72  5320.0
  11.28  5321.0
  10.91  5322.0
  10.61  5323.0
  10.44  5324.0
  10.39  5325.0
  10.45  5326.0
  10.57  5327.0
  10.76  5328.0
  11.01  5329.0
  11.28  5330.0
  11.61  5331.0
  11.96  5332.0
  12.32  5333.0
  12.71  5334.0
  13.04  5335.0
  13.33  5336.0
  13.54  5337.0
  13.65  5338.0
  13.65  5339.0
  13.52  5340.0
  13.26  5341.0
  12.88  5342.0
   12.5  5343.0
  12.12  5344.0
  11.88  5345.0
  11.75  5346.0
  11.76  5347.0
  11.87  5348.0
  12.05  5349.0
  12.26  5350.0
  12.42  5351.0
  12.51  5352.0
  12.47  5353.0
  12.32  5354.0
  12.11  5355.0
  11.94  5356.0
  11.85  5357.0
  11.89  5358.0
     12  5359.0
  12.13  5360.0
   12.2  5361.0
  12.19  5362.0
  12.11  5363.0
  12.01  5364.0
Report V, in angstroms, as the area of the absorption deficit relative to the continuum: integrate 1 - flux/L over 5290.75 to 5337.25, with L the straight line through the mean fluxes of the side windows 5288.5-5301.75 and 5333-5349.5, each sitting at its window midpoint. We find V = 2.3 angstroms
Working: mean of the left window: 12.6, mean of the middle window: 12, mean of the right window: 12.7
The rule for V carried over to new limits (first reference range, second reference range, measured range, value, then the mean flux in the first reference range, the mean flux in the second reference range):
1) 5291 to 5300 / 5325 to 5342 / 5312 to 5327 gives 1.1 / 12.7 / 12.3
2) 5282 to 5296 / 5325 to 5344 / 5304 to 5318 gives 0.3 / 12.9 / 12.3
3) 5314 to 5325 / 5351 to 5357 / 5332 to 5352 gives -1.1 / 11.5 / 12.2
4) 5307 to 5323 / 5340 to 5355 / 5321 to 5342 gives 0.4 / 12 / 12.3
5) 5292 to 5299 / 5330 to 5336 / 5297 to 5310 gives 0.5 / 12.8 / 12.3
